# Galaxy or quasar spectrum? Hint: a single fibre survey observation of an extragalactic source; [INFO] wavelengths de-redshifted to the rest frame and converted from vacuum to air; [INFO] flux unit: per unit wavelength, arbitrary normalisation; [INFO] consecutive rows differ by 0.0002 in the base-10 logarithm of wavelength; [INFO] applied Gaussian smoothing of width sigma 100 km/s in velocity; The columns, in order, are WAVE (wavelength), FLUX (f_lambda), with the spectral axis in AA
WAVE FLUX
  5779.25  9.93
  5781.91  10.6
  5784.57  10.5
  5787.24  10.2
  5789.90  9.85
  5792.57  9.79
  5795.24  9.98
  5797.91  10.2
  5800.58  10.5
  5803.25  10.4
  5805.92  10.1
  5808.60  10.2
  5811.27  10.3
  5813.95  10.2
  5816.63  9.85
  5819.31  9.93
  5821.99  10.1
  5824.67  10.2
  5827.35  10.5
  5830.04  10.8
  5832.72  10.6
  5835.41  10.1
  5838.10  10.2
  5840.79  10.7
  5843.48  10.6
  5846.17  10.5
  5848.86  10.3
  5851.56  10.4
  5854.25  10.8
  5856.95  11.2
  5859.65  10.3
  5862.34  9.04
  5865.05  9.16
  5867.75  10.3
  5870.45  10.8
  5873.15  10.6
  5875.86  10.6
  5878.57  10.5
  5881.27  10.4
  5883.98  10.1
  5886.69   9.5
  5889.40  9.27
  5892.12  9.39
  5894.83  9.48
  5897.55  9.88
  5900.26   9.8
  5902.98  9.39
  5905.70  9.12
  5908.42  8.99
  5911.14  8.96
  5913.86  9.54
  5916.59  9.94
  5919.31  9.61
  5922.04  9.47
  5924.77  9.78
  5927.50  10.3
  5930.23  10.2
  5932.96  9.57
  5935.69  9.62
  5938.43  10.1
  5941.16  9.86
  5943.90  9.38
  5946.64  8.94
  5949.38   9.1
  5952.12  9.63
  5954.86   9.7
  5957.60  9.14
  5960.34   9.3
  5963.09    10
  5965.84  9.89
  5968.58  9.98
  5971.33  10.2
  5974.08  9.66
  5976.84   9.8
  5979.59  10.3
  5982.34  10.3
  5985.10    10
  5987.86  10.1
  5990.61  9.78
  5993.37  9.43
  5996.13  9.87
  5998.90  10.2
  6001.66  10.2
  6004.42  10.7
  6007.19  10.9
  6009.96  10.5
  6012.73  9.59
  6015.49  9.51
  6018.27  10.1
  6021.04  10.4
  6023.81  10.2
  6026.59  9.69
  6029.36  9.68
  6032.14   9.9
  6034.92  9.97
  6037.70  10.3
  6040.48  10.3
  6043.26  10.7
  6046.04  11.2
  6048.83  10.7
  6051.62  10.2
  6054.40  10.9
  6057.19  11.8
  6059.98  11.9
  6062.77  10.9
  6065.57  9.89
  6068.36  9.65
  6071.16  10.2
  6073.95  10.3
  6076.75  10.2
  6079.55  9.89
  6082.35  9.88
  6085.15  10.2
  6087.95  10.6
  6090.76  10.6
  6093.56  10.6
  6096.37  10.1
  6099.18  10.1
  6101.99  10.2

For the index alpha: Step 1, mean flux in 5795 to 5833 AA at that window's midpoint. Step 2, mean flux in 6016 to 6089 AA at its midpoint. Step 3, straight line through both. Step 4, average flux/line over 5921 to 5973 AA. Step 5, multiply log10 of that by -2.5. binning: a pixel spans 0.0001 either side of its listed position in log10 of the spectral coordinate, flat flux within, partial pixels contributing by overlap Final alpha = 0.07 mag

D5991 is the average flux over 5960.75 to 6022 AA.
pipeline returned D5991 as 10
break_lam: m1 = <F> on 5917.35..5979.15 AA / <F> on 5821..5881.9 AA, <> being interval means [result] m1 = 0.9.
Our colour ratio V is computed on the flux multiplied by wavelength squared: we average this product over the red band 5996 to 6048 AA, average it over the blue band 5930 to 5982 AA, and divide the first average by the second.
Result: 1.1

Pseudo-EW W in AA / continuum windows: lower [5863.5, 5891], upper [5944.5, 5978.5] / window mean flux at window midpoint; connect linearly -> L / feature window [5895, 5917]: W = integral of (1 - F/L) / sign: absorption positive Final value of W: 1.1 AA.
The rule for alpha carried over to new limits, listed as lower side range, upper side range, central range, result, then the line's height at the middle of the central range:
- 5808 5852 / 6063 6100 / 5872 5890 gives 0.01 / 10.3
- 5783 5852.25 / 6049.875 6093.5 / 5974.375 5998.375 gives 0.05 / 10.4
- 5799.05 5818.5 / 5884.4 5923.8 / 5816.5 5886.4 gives -0.05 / 9.88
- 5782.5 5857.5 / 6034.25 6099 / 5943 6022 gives 0.06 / 10.4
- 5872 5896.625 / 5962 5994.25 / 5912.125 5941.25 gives 0.02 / 9.97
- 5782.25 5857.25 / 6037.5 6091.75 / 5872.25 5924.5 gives 0.07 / 10.4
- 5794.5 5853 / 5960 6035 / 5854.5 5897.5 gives 0.02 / 10.2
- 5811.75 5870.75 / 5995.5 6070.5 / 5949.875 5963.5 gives 0.09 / 10.3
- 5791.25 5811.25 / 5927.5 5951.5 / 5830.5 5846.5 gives -0.05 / 10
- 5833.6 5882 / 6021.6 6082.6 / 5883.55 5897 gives 0.09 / 10.4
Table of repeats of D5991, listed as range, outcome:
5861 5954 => 9.71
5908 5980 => 9.67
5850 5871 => 10.2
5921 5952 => 9.66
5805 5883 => 10.3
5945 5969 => 9.5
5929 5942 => 9.87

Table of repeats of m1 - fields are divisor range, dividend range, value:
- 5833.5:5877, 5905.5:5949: 0.93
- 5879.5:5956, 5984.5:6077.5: 1.07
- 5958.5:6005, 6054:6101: 1.05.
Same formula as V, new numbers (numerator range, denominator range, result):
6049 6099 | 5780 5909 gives 1.11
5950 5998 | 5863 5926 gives 1.03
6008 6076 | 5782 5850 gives 1.09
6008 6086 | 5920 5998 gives 1.09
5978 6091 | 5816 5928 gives 1.08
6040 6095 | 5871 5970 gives 1.14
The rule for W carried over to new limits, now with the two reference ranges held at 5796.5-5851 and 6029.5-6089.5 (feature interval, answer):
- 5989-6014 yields 0.7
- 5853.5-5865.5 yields 0.2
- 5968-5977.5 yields 0.4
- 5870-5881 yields -0.3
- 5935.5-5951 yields 1.3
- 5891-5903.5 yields 0.9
